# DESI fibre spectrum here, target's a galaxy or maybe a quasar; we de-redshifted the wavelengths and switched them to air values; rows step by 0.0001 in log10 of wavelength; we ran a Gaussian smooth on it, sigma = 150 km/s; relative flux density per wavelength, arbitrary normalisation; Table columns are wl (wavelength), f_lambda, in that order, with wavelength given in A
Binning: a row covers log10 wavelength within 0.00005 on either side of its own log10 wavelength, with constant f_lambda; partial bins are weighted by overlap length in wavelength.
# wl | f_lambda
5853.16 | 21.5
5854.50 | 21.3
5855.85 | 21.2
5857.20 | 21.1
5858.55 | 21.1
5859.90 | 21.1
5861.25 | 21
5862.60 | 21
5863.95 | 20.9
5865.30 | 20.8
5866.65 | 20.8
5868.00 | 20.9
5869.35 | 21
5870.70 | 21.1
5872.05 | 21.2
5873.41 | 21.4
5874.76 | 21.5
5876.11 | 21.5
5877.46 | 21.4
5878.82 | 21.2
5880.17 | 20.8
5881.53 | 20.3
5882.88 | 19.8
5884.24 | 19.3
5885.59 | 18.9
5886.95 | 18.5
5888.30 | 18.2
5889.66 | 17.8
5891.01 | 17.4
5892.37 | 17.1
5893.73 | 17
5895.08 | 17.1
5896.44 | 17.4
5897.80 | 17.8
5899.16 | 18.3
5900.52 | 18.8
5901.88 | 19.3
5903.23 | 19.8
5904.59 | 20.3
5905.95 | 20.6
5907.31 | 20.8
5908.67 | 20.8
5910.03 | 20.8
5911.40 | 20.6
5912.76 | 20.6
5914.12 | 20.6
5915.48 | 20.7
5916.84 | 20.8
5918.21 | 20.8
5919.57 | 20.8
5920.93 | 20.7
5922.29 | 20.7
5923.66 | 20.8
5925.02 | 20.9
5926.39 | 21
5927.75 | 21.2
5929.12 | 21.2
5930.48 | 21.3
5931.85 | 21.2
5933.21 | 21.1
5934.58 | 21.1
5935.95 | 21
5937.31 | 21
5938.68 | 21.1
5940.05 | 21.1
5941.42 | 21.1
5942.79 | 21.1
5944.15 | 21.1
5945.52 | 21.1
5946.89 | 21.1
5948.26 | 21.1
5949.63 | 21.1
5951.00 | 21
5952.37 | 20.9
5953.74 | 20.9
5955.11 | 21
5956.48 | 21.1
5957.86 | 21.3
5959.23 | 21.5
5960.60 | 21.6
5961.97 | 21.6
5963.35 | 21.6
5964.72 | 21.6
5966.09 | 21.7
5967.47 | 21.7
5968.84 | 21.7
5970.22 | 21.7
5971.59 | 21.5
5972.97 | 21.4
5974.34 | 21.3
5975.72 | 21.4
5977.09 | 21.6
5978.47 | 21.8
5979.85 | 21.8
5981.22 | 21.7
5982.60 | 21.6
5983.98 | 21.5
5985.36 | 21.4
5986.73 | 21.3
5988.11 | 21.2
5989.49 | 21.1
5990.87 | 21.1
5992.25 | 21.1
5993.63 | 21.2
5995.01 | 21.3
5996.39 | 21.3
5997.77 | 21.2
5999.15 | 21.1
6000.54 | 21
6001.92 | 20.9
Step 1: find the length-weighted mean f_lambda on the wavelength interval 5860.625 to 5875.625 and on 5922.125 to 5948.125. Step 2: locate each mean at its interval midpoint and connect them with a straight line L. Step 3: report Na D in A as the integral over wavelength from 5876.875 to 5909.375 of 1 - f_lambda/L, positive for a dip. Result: 3.02 A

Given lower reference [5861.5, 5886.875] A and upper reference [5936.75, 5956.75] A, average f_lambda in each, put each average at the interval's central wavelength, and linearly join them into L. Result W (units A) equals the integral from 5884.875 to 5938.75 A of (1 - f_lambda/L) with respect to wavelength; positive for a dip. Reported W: 2.6 A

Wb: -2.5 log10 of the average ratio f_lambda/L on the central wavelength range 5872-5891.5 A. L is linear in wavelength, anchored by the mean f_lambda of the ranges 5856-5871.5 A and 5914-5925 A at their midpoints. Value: 0.05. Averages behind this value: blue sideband 21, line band 19.9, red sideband 20.8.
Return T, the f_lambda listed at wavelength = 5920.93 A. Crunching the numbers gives 20.7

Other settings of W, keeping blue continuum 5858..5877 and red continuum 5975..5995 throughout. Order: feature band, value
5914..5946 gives 0.4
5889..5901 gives 2.0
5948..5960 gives 0.1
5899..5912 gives 0.7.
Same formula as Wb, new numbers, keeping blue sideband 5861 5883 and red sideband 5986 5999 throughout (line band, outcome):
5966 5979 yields -0.02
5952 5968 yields -0.01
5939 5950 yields 0.00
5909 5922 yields 0.02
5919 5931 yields 0.01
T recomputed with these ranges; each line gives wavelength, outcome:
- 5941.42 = 21.1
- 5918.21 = 20.8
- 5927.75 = 21.2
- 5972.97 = 21.4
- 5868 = 20.9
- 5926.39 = 21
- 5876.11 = 21.5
